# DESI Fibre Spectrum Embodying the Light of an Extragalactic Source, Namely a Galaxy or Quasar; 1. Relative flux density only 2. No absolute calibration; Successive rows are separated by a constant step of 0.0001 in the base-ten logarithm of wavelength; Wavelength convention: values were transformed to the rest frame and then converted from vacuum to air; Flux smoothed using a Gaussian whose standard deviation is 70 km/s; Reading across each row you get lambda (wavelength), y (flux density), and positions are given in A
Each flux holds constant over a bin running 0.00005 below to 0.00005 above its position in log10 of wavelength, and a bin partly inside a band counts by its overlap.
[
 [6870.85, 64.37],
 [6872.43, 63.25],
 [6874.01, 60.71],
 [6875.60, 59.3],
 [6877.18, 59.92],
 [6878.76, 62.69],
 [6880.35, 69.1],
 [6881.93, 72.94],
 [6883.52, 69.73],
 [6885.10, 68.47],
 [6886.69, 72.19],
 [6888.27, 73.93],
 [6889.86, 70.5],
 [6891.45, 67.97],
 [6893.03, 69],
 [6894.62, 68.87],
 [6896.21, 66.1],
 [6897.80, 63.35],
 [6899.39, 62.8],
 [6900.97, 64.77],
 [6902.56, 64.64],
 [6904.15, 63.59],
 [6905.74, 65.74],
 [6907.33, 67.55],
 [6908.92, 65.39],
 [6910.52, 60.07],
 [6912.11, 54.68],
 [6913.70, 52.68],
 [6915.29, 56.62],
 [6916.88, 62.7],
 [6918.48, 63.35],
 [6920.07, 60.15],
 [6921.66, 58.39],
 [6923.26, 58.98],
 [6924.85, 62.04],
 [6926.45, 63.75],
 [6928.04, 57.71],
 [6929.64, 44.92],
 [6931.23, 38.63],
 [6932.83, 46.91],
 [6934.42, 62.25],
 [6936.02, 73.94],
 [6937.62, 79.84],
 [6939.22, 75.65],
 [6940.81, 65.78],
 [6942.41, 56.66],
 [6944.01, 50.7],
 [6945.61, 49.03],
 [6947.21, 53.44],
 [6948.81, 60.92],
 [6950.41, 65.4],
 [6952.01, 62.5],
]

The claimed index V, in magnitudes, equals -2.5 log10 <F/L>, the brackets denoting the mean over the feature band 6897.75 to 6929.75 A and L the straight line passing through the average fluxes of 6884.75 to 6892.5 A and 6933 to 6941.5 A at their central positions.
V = 0.15 mag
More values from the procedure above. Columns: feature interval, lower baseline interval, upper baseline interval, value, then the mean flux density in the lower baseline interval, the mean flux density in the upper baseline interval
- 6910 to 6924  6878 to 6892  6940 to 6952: 0.09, 69.7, 57.8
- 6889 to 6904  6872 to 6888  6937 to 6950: -0.02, 66.2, 61.4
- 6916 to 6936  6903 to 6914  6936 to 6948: 0.09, 61.9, 62.4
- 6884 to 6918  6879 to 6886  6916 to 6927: 0.01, 69.5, 61.2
